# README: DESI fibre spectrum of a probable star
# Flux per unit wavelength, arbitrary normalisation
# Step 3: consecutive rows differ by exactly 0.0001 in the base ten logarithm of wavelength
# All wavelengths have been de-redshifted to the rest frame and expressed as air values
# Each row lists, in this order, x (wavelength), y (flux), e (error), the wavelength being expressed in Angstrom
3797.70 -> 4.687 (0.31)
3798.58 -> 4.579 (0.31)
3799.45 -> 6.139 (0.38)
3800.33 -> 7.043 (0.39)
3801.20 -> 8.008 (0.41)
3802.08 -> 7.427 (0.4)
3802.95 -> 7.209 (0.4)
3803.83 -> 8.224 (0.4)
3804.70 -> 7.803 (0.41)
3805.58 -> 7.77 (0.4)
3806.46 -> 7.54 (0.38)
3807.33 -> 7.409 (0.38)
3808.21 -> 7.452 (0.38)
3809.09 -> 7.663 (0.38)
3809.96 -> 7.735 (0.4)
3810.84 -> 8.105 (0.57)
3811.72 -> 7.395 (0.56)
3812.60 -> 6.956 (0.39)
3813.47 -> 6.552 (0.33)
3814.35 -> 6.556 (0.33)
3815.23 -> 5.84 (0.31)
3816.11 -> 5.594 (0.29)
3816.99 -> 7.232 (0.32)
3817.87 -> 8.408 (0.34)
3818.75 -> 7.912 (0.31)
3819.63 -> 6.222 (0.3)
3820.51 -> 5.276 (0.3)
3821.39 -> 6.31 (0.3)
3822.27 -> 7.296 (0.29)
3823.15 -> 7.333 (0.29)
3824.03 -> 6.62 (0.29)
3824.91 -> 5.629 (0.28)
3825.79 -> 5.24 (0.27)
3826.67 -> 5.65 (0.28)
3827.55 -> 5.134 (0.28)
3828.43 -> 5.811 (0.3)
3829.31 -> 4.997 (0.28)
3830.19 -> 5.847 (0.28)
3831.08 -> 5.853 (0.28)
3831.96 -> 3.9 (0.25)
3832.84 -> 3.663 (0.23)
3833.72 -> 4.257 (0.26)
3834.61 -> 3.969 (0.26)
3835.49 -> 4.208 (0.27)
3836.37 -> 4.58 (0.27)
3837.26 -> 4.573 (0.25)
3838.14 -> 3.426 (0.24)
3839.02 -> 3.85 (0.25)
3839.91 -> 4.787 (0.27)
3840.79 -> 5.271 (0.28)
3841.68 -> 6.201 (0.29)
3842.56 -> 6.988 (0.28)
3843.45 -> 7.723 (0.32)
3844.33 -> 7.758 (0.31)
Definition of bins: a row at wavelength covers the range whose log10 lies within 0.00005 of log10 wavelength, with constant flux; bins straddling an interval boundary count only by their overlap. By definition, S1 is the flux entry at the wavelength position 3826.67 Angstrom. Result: 5.65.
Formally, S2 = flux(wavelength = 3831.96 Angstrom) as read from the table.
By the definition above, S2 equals 3.9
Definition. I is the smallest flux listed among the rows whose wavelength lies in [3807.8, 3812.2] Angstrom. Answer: 7.395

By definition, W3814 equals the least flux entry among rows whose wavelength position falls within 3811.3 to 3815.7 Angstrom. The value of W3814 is 5.84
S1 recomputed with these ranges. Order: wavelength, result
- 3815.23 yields 5.84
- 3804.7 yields 7.803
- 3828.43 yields 5.811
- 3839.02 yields 3.85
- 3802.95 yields 7.209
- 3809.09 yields 7.663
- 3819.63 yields 6.222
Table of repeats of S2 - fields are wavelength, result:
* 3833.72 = 4.257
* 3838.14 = 3.426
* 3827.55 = 5.134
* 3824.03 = 6.62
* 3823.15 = 7.333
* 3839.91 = 4.787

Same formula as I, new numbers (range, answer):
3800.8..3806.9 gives 7.209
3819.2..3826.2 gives 5.24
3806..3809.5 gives 7.409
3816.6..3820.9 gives 5.276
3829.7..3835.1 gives 3.663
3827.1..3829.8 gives 4.997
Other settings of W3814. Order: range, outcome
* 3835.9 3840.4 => 3.426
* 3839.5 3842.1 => 4.787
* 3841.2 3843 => 6.201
